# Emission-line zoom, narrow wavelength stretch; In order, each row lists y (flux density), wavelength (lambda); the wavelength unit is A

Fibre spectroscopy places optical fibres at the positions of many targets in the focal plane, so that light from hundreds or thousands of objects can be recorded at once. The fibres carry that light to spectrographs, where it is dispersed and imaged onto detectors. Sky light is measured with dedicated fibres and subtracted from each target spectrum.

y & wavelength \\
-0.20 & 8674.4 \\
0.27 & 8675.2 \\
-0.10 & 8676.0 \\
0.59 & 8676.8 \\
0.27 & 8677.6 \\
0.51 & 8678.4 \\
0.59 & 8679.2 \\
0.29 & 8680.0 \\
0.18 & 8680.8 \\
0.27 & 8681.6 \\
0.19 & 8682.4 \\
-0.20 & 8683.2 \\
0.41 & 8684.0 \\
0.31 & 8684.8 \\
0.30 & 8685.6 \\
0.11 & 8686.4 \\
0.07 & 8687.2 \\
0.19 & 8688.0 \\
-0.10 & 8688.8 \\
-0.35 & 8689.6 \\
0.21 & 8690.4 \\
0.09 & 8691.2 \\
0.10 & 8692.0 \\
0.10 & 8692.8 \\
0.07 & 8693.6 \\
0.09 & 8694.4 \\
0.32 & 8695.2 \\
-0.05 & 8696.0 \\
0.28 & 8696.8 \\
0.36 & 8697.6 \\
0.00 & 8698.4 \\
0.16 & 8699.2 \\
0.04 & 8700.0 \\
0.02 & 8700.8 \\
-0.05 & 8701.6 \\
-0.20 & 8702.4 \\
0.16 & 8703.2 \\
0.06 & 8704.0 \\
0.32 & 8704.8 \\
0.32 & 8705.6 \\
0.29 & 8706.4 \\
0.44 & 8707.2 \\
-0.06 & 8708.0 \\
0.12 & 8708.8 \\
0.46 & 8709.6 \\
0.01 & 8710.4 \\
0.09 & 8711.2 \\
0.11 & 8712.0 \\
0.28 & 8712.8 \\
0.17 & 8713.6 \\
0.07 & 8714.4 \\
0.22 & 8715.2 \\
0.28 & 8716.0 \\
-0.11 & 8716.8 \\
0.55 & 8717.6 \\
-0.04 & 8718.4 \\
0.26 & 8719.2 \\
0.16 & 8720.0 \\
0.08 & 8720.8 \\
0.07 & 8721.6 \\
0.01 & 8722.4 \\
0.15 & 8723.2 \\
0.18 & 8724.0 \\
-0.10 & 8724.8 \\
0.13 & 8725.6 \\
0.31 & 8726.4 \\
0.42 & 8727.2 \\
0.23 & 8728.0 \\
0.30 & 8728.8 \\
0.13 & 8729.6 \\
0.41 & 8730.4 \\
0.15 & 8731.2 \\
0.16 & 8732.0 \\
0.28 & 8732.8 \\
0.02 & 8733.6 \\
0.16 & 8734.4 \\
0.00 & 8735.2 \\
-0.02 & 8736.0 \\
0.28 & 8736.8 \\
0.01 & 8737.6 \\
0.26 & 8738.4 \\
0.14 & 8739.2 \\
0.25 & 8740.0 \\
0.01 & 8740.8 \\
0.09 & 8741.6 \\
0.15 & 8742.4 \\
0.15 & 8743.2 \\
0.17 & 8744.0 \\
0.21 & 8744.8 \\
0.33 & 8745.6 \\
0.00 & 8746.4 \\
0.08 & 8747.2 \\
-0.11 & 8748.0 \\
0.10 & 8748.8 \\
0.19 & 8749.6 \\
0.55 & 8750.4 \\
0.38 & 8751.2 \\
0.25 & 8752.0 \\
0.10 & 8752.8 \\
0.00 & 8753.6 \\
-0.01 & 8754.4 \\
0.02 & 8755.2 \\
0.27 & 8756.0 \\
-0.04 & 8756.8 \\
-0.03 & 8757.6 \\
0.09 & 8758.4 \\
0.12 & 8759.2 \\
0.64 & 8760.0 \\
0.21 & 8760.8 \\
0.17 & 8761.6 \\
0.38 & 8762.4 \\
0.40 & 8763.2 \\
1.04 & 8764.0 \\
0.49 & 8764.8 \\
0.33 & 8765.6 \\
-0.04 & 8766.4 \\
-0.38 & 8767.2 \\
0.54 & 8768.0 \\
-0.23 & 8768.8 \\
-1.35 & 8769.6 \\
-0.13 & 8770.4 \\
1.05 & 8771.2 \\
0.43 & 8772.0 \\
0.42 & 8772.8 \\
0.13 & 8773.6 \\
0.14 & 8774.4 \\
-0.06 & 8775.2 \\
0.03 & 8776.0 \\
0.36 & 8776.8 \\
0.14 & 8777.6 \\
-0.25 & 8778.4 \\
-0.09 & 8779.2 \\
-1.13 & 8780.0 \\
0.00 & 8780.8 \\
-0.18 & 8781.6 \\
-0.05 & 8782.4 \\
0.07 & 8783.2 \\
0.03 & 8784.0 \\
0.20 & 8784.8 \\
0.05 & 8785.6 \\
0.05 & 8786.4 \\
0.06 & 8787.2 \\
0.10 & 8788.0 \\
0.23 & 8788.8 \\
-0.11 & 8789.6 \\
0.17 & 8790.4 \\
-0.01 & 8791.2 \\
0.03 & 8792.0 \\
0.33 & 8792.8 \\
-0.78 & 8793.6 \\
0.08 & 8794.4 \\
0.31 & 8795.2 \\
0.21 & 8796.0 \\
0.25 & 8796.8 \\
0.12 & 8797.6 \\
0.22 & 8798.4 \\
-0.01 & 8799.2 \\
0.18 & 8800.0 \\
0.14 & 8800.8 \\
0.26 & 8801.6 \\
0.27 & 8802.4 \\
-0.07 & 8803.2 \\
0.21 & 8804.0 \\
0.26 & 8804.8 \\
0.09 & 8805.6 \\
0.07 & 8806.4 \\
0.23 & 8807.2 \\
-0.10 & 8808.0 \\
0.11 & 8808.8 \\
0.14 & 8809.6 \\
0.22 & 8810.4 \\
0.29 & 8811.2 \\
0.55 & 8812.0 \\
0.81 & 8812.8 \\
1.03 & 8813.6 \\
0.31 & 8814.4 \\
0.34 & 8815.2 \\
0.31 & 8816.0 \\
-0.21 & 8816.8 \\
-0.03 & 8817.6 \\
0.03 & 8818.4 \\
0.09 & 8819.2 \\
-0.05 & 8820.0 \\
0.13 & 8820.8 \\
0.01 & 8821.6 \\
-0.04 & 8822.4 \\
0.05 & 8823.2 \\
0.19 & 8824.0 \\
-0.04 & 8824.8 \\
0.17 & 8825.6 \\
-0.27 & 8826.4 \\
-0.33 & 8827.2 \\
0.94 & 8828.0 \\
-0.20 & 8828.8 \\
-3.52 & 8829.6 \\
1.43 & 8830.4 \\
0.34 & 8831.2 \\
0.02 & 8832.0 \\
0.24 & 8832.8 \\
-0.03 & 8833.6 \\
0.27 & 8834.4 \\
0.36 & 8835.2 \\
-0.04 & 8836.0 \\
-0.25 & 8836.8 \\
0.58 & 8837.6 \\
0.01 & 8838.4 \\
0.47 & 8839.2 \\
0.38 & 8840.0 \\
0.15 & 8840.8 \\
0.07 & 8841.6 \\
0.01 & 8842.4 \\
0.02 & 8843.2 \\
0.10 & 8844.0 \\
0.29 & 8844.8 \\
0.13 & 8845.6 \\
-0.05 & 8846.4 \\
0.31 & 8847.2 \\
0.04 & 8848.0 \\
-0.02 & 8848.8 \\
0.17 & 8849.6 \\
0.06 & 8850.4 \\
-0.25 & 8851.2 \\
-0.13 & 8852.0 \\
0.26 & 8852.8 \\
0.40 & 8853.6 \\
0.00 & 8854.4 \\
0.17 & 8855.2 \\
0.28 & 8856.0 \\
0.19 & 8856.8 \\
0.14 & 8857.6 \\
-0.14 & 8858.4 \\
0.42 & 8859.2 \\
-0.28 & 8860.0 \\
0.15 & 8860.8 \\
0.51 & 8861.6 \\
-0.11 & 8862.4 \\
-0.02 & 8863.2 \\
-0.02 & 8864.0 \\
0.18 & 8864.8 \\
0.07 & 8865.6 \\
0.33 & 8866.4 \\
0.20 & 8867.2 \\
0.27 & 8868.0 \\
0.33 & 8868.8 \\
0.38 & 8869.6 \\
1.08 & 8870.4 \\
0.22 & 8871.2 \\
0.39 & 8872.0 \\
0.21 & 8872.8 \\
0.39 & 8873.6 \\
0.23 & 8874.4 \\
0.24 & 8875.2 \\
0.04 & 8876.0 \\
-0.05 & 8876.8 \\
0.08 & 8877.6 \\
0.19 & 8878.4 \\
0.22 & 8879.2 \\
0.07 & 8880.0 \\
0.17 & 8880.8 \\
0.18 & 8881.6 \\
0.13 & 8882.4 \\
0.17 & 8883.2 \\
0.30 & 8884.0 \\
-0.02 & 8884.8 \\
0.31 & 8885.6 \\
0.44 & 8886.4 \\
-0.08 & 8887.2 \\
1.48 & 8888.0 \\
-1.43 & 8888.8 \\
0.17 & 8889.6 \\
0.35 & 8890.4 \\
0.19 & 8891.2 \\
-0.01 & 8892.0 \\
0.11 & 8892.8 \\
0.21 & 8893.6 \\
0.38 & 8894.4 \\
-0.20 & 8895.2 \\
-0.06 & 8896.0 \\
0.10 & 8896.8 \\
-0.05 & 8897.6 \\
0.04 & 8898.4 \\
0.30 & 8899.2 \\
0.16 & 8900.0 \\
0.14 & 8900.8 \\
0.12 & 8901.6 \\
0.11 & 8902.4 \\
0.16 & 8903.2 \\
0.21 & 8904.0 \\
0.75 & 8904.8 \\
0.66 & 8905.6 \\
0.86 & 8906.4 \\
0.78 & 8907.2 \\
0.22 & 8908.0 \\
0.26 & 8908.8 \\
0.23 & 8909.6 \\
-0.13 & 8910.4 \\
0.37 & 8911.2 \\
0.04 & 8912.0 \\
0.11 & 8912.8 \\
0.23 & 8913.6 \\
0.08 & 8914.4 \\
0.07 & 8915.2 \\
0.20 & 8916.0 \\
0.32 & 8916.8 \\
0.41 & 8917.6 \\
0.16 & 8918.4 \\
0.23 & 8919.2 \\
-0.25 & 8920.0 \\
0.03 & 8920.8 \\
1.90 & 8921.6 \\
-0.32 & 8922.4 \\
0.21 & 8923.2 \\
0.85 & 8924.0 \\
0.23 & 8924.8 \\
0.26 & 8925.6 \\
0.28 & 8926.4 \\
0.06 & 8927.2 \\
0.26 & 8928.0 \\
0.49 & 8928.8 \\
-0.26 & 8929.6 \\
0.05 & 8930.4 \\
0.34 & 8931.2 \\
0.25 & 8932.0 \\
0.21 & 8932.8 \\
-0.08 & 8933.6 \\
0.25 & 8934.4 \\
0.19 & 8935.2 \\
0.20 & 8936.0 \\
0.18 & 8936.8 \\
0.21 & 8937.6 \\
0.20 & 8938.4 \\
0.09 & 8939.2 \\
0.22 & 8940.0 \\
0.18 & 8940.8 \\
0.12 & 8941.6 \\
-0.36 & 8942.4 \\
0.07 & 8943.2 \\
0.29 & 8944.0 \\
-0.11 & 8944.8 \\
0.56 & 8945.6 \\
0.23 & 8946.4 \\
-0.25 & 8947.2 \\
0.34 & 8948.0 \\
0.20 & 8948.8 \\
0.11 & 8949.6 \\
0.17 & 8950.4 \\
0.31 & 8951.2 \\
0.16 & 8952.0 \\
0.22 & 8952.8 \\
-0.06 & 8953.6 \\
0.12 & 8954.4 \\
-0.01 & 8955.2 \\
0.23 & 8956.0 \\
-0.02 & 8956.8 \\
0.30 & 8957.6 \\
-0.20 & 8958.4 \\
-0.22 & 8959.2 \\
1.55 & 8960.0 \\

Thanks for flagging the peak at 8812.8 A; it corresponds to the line Hbeta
